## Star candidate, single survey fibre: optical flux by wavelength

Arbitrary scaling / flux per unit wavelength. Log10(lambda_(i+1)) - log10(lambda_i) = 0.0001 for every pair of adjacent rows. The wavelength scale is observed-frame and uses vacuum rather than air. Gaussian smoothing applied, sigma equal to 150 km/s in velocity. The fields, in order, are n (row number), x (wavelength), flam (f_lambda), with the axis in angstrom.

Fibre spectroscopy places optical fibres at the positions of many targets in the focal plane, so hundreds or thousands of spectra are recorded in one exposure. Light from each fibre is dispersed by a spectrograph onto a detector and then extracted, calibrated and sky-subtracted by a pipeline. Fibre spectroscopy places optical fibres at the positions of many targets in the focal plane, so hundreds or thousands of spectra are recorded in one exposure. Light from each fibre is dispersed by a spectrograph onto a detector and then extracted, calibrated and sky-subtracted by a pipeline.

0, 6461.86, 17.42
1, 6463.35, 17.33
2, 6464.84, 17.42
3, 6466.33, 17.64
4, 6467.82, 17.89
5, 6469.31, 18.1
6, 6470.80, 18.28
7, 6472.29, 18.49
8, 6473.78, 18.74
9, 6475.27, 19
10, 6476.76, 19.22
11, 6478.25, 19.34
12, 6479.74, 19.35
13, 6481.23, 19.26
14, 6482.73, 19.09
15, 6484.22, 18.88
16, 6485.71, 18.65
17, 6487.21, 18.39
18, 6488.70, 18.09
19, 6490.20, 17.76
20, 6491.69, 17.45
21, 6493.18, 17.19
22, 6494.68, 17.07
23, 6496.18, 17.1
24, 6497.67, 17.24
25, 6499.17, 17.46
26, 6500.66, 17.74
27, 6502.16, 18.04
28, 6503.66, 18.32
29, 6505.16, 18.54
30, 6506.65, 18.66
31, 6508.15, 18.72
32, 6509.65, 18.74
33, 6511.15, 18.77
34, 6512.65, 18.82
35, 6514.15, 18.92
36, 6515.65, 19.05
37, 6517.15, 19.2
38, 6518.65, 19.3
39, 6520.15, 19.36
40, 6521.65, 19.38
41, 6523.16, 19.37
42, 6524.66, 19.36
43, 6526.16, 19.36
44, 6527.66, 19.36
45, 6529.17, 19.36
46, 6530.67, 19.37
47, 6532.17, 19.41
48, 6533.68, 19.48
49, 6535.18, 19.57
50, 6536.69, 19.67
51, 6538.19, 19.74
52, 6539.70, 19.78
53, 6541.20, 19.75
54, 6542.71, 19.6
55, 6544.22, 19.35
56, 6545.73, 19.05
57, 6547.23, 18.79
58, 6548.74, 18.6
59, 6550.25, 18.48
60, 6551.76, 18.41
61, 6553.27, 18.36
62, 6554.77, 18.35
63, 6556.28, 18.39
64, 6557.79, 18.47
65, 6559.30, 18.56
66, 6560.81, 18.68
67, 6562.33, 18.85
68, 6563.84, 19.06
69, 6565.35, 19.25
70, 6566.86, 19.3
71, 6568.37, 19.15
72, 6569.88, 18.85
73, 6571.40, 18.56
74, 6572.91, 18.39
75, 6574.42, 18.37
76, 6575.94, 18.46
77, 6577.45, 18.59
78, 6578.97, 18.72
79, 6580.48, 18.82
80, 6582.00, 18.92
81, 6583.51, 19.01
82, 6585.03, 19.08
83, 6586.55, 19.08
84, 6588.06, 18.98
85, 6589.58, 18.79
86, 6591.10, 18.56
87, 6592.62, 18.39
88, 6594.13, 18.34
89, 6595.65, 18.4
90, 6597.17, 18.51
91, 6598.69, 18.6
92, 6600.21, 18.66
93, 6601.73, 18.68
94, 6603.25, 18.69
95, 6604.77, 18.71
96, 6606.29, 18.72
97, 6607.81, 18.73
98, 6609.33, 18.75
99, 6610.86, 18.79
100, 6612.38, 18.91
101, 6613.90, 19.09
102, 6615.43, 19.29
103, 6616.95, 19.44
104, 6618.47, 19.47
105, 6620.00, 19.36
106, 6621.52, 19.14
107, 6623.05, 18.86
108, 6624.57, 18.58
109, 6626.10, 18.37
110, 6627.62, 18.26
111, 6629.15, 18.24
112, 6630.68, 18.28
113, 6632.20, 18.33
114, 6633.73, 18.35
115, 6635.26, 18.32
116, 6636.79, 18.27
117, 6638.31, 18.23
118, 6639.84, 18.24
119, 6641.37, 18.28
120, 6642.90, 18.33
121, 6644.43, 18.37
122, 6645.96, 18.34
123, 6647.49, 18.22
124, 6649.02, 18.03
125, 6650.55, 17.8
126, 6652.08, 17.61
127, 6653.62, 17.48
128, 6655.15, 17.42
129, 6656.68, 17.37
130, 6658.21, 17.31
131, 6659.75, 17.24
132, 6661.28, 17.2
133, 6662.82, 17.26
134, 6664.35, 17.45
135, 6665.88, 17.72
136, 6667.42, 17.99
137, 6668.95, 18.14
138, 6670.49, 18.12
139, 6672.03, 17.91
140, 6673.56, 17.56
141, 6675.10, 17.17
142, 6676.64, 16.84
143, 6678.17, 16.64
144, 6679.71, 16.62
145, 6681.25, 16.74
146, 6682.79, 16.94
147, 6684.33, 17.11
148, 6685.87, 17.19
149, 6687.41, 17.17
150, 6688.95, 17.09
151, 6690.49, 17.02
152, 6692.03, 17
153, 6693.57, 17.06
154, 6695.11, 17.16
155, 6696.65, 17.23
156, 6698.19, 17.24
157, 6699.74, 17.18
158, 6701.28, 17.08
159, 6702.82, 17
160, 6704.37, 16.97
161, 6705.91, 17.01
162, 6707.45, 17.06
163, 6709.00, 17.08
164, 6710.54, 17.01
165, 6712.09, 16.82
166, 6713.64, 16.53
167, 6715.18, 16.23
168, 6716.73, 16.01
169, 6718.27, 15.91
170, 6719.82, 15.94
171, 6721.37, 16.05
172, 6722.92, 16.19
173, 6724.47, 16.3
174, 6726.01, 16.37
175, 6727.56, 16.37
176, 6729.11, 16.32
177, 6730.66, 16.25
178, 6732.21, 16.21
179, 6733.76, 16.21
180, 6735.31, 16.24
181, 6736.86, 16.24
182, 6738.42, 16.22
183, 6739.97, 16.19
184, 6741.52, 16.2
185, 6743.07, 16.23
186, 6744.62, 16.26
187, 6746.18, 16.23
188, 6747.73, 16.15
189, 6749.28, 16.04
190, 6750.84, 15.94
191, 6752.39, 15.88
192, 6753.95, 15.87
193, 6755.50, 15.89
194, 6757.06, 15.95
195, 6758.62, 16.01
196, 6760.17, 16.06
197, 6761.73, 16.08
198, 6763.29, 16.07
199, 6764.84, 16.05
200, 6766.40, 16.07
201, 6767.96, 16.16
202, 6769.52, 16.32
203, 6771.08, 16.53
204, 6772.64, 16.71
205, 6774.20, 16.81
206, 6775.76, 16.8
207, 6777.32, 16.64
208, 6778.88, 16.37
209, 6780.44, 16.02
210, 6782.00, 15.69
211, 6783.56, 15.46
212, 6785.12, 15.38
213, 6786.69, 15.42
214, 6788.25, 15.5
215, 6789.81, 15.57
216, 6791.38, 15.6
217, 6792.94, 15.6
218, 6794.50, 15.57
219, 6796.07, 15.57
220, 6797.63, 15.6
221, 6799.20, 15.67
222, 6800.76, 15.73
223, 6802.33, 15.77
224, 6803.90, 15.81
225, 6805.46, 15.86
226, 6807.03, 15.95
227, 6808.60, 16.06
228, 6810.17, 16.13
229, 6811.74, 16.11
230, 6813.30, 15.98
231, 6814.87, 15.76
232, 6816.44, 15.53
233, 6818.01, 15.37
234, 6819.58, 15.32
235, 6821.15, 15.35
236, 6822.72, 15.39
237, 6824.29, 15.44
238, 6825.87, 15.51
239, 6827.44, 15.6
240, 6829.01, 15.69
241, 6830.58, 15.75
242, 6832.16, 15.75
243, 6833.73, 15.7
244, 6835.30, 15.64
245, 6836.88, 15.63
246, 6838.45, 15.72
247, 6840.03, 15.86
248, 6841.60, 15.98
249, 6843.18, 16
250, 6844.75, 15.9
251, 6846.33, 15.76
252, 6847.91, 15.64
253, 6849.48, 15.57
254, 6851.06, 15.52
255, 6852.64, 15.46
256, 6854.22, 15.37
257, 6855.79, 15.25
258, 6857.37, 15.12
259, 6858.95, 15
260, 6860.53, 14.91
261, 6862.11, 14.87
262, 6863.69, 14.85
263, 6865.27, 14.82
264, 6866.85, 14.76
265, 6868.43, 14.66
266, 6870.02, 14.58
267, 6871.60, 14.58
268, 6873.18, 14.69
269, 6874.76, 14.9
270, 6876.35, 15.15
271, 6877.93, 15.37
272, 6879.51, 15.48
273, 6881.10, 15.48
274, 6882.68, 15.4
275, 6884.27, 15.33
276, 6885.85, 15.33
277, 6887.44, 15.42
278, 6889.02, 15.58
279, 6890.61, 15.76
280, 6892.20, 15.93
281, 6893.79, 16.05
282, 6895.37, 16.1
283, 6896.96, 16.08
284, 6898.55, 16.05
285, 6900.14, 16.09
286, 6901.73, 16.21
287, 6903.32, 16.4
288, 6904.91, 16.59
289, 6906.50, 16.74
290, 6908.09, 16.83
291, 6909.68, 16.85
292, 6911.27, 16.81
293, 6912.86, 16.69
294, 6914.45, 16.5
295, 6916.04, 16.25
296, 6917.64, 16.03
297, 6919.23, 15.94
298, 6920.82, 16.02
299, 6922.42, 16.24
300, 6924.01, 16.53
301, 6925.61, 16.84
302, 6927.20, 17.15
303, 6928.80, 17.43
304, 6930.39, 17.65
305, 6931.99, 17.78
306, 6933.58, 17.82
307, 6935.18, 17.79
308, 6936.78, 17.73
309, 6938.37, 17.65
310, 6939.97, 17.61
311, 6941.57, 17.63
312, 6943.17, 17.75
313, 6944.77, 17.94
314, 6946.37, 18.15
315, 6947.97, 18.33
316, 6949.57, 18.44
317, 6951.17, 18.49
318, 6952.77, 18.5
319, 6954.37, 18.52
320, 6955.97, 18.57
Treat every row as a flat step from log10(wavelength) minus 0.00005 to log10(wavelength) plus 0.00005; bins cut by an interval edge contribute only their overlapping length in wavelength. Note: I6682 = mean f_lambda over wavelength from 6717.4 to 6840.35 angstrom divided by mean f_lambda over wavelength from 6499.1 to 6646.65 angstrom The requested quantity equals 0.85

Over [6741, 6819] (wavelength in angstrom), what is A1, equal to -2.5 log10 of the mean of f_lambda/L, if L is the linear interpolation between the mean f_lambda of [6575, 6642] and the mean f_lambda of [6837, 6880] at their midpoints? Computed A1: 0.03 mag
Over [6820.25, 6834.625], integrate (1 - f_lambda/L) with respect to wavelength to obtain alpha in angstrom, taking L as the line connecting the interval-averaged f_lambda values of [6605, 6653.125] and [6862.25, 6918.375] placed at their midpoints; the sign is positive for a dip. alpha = 0.7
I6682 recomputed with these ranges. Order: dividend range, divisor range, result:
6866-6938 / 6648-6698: 0.93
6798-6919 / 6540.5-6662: 0.84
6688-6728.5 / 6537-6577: 0.89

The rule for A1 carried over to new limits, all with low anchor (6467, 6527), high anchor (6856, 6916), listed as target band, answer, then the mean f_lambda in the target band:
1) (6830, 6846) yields 0.013 mag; 15.8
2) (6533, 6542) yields -0.082 mag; 19.7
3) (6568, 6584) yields -0.044 mag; 18.7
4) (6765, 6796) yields 0.028 mag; 16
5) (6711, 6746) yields 0.037 mag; 16.2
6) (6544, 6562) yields -0.028 mag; 18.6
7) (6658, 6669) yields -0.014 mag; 17.5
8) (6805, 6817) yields 0.018 mag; 15.9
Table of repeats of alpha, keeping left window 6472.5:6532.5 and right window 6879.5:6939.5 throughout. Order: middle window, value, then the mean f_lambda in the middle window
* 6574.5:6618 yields -1.5 angstrom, 18.8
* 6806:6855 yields 3.5 angstrom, 15.7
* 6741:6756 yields 1.1 angstrom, 16.1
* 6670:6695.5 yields 0.8 angstrom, 17.1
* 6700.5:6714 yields 0.5 angstrom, 17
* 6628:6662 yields -0.2 angstrom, 18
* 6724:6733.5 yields 0.6 angstrom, 16.3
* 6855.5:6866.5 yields 1.2 angstrom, 15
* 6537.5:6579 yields -1.1 angstrom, 18.9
